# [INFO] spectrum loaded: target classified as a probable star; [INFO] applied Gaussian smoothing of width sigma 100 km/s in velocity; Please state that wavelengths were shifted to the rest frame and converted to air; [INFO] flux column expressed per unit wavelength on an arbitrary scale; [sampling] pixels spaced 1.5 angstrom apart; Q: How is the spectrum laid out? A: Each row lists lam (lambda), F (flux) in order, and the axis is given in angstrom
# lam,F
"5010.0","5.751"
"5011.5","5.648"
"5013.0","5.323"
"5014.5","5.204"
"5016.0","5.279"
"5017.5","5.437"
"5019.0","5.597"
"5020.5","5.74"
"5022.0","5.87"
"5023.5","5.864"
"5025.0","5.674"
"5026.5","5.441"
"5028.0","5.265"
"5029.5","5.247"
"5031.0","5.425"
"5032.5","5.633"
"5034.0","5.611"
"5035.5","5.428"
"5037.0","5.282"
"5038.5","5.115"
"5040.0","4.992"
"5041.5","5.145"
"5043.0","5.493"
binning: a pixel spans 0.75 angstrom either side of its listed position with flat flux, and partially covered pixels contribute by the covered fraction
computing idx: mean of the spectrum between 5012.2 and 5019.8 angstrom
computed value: 5.37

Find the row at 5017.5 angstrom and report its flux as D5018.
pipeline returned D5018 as 5.437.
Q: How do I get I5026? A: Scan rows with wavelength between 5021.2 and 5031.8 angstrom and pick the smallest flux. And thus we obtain 5.247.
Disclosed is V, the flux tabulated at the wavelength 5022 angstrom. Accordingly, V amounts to 5.87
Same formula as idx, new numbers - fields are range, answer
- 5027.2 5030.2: 5.26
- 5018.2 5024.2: 5.76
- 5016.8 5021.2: 5.59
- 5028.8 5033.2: 5.43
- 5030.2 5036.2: 5.52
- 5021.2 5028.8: 5.62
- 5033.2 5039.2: 5.36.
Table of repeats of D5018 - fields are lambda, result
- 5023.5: 5.864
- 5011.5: 5.648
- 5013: 5.323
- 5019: 5.597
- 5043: 5.493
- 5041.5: 5.145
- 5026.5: 5.441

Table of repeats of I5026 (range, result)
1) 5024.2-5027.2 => 5.441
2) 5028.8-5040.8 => 4.992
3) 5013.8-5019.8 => 5.204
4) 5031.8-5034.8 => 5.611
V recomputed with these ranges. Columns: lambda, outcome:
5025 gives 5.674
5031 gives 5.425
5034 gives 5.611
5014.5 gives 5.204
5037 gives 5.282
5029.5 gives 5.247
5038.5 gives 5.115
